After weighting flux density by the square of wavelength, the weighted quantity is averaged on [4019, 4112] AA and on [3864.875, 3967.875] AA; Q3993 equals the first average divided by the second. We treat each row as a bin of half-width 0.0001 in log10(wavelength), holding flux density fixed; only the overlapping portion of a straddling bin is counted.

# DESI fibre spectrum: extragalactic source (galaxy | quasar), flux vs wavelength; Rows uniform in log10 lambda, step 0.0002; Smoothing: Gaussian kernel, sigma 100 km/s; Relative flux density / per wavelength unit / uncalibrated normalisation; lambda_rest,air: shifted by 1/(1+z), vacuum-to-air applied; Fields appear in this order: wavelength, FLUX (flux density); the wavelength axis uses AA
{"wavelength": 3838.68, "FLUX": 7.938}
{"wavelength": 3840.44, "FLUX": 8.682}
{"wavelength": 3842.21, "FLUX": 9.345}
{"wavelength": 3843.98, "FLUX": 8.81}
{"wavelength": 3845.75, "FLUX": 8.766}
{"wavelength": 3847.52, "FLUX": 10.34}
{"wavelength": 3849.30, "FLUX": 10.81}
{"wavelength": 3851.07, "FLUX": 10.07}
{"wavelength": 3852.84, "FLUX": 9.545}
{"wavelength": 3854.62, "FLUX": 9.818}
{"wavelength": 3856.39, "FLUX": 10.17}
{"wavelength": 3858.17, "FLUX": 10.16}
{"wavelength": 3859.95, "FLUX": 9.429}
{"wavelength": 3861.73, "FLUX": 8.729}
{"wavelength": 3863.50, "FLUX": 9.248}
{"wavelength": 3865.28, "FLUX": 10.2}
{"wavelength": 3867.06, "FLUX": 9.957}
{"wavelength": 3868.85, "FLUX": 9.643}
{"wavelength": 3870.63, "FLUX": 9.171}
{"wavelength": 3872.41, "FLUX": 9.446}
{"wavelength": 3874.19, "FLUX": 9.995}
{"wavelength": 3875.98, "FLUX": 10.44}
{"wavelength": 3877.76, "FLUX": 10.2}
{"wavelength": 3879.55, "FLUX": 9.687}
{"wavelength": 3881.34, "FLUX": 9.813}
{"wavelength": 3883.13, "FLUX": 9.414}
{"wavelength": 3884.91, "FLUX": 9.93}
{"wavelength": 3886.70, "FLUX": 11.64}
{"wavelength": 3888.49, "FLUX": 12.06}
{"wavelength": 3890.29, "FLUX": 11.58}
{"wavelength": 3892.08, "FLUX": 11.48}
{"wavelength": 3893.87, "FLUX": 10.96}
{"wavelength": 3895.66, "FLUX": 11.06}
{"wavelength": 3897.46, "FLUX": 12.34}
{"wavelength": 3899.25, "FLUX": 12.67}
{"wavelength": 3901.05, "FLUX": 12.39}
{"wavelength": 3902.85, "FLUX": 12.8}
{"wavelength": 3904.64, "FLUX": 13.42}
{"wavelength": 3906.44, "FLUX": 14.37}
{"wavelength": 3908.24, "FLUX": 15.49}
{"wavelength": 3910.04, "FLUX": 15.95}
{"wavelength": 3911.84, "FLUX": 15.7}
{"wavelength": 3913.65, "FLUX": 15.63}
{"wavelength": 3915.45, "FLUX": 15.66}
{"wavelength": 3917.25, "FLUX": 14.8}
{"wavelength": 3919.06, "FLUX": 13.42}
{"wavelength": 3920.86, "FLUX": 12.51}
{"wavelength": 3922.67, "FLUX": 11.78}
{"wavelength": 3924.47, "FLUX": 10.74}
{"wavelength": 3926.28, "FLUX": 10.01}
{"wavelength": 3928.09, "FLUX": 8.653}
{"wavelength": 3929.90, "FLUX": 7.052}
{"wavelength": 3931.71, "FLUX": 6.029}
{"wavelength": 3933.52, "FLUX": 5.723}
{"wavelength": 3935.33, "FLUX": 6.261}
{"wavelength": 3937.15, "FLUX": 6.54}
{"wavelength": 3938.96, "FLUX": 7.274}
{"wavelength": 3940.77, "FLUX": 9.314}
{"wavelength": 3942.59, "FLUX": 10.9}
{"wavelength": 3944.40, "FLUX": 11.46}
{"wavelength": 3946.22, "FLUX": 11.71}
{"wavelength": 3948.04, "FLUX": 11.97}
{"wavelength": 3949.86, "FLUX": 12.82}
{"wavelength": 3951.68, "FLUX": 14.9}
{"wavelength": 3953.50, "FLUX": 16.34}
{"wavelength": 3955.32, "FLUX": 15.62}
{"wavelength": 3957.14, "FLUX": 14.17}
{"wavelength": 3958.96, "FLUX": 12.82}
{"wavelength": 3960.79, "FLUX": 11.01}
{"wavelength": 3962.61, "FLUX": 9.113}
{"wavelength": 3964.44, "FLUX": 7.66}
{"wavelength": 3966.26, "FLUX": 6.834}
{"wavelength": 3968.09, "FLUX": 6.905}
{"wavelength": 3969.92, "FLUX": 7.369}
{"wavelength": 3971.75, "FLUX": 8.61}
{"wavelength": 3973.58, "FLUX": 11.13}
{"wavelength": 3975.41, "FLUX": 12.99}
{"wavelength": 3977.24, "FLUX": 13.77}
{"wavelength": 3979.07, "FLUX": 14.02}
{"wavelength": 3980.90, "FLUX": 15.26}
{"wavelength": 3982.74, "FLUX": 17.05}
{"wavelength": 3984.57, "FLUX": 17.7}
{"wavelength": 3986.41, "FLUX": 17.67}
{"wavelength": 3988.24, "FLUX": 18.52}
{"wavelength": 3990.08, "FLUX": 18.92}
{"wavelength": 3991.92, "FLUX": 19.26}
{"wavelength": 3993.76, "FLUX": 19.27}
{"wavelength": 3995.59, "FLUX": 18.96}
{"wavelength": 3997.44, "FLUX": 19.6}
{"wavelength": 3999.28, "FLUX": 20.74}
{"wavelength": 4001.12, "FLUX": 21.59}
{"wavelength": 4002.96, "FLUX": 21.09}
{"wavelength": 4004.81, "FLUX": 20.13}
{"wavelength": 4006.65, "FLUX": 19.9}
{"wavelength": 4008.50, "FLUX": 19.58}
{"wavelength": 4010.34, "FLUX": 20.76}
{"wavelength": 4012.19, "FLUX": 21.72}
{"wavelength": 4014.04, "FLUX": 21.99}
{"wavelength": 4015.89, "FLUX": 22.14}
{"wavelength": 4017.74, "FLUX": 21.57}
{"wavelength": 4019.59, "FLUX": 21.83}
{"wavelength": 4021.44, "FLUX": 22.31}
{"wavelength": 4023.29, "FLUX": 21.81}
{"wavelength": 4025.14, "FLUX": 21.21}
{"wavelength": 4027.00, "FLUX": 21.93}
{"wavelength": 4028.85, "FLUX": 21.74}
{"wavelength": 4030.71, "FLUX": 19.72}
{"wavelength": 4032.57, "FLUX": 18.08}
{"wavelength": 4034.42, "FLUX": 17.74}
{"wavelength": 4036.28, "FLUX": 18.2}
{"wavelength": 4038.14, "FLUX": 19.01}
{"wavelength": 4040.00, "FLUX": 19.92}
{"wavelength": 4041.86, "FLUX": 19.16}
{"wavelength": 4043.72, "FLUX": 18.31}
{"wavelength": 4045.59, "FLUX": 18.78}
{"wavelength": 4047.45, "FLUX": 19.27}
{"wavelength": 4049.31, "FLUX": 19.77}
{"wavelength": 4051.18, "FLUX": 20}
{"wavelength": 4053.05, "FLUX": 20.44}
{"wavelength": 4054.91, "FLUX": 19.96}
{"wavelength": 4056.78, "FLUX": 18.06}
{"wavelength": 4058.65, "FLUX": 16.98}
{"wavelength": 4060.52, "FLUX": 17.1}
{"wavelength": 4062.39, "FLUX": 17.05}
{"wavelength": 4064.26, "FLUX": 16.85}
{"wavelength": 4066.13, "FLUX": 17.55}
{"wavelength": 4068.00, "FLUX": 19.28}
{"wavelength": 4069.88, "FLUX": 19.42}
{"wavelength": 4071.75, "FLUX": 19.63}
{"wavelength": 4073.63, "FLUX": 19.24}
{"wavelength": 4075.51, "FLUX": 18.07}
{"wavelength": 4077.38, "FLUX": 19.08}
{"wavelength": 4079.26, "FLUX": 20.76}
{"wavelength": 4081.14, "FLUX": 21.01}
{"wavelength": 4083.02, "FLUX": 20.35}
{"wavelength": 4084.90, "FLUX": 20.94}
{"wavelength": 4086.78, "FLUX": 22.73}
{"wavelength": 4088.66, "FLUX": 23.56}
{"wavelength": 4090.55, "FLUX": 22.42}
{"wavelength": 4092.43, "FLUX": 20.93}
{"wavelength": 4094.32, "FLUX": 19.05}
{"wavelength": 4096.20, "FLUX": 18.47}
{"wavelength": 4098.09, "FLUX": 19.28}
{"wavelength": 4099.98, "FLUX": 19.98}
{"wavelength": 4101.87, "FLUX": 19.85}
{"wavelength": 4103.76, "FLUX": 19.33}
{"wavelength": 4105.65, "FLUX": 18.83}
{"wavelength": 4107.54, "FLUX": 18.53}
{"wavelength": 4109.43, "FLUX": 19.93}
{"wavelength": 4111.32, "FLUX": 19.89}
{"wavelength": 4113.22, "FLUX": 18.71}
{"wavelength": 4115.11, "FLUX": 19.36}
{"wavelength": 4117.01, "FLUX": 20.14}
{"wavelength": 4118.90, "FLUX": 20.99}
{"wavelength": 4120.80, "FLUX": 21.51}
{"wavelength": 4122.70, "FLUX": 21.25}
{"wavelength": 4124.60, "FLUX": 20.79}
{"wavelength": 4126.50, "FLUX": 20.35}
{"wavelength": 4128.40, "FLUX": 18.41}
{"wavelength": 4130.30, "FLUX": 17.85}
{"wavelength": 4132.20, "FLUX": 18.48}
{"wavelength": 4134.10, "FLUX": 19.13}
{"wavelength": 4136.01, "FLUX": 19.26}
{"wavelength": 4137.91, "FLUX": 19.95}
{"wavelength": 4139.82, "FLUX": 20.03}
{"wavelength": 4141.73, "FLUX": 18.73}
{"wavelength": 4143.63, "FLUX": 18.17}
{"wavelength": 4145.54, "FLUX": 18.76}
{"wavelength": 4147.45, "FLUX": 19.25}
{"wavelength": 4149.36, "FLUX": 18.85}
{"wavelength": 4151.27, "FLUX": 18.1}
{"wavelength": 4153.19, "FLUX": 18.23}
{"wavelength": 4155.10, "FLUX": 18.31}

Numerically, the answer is 1.89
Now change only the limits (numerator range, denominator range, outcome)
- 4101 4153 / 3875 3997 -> 1.74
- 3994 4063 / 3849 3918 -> 1.87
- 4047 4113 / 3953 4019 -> 1.26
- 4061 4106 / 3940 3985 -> 1.74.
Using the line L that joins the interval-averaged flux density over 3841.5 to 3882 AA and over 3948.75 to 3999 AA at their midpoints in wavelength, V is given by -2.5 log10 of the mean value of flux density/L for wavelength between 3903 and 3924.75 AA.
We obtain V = -0.20 mag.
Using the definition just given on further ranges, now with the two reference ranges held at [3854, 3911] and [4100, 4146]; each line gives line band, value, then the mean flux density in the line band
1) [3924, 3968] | 0.30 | 10.1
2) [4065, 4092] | -0.13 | 20.3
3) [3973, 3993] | -0.11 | 16.1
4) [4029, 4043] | -0.15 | 19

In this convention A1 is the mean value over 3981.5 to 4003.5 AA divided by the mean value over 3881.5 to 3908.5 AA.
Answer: 1.6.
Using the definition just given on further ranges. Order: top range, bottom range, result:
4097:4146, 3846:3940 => 1.81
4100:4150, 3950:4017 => 1.22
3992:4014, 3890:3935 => 1.69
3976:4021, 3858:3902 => 1.84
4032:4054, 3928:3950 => 2.17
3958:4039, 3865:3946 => 1.57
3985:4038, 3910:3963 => 1.76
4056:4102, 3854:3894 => 1.93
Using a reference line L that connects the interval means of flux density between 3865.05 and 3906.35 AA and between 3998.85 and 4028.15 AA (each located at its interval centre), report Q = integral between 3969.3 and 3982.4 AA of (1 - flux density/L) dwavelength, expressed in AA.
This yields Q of 4.36 AA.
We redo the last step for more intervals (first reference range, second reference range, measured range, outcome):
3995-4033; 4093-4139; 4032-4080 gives 3.8 AA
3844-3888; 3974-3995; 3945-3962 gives 1.7 AA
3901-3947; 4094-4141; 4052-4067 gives -0.8 AA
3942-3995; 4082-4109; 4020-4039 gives -4.1 AA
